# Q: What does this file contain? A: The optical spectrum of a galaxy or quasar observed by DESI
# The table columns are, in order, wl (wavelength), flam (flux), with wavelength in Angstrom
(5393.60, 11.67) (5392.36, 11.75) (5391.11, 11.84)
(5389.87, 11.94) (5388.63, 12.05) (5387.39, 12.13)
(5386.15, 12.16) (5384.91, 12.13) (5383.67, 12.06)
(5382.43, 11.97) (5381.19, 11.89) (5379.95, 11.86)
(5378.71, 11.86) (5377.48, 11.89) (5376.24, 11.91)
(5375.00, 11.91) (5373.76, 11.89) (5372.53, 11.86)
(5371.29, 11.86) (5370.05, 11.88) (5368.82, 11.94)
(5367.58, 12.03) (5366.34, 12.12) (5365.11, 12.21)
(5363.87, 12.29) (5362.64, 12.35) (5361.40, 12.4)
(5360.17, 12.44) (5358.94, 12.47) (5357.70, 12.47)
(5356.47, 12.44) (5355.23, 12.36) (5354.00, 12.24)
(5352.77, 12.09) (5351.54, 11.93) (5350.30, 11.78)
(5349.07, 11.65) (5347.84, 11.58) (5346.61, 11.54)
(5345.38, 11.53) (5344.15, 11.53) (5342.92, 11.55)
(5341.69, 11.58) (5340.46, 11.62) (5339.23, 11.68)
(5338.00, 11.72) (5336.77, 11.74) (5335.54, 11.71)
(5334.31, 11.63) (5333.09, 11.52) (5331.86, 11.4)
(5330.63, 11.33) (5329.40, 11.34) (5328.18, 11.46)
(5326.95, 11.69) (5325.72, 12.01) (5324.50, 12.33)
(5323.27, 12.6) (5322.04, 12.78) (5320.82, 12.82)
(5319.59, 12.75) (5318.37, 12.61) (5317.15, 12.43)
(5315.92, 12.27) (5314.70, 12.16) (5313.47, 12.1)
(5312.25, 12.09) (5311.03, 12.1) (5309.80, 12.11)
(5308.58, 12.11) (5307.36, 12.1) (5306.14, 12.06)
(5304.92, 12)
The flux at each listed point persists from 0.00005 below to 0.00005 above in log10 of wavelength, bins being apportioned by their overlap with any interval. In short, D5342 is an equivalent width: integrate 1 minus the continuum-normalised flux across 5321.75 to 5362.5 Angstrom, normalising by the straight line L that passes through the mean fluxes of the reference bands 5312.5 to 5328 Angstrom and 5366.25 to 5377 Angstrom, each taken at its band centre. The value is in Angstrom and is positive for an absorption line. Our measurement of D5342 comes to 0.9 Angstrom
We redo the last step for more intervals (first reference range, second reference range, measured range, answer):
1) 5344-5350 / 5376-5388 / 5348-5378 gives -0.8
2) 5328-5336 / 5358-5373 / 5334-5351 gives 0.1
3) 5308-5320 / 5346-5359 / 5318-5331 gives 0.0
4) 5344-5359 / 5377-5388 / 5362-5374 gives -0.1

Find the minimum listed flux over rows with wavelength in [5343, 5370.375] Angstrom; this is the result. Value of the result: 11.53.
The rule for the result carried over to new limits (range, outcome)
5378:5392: 11.84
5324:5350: 11.33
